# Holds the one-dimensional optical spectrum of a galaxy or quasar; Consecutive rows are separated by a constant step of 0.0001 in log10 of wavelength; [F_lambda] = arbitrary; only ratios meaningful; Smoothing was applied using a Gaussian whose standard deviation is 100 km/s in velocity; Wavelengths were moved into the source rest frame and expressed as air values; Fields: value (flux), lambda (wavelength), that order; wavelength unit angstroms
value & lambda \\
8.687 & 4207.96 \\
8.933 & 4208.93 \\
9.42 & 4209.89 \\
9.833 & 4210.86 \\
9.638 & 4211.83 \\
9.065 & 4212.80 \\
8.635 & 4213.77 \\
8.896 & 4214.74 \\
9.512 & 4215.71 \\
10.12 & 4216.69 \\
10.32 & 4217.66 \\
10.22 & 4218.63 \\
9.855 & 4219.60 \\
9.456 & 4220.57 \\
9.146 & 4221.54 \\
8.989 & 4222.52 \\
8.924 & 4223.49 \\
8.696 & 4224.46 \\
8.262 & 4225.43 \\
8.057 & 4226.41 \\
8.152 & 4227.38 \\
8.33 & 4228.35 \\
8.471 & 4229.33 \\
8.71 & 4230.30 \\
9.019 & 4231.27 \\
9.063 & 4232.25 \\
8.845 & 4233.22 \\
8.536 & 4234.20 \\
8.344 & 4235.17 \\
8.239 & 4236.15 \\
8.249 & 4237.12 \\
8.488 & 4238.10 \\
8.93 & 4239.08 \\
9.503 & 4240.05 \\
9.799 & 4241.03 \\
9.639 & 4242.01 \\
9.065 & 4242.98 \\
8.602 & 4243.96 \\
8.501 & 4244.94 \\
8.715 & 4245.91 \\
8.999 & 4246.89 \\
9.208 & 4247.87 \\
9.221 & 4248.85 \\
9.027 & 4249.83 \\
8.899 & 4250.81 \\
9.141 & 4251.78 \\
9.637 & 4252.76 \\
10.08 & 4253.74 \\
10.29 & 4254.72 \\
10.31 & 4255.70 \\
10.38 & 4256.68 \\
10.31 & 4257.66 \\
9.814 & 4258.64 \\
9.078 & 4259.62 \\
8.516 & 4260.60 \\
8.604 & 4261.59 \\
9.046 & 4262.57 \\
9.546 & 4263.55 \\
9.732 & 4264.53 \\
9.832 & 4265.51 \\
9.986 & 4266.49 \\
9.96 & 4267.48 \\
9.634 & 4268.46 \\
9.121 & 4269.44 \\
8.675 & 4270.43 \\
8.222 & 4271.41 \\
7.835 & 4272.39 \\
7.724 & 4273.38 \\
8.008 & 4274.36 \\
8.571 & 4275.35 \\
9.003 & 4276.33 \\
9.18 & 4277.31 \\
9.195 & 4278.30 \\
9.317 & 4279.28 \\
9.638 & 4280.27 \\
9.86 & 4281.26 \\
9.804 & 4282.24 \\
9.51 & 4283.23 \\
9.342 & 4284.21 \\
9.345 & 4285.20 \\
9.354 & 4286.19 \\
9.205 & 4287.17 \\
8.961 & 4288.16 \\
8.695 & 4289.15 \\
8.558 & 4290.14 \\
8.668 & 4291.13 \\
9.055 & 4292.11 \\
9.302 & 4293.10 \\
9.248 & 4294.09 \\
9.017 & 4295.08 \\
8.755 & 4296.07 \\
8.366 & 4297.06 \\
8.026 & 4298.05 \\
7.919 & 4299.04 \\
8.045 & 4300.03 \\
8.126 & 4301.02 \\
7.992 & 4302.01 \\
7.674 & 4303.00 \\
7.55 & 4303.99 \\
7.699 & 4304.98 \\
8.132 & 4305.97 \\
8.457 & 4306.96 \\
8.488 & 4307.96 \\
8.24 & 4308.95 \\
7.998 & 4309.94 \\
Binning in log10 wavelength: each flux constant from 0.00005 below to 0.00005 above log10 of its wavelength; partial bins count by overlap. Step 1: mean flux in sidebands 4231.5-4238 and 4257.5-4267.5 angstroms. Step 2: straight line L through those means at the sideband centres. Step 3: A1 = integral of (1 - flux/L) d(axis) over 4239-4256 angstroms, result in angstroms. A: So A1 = -0.65 angstroms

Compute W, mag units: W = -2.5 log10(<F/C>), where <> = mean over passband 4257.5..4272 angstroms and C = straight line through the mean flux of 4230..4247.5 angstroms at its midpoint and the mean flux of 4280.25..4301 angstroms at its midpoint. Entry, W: -0.05 mag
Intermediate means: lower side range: 8.85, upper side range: 8.95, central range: 9.31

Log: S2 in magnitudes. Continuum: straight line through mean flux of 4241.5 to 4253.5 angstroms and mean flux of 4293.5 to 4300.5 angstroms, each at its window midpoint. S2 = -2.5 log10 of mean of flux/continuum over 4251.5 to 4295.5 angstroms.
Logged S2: -0.06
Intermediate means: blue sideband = 9.08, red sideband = 8.49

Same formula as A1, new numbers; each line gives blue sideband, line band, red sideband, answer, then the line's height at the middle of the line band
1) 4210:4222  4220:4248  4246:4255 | 1.93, 9.44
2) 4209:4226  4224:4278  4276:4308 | 0.38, 9.08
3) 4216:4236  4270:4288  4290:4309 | -0.97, 8.53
